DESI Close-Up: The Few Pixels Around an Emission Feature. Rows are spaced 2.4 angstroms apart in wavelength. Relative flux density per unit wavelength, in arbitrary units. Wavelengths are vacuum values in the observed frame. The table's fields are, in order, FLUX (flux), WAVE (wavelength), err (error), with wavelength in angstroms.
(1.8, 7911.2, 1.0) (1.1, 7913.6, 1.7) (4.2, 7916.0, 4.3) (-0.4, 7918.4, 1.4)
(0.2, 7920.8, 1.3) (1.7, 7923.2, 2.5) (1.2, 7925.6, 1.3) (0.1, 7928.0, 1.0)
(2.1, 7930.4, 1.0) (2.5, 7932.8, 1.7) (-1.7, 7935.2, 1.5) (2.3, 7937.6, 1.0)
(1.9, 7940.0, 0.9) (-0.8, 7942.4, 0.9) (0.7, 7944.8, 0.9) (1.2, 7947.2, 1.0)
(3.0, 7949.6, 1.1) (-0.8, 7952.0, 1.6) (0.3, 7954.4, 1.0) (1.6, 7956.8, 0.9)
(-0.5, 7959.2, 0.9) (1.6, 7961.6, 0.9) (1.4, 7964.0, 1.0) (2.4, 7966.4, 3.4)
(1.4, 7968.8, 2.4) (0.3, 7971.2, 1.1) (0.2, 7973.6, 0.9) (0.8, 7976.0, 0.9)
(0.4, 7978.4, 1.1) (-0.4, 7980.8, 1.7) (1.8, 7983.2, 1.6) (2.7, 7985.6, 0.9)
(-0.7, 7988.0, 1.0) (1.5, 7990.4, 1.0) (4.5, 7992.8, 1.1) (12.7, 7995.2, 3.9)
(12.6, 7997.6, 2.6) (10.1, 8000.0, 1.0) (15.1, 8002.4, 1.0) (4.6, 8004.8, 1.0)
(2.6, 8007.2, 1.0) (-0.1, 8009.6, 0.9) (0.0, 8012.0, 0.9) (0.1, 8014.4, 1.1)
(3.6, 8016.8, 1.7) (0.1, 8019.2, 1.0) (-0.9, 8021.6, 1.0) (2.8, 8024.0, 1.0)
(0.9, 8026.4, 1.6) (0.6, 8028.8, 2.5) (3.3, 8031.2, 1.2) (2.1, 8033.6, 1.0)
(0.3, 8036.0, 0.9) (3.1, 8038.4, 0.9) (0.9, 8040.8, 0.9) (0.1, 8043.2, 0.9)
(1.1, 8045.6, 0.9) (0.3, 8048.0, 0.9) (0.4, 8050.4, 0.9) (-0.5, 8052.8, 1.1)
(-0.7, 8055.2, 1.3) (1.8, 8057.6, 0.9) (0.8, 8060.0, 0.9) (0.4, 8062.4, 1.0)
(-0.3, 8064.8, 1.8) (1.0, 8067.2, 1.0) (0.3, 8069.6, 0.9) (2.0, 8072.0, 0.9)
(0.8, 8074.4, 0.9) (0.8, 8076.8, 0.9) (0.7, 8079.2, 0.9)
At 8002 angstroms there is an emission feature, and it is [O II] 3727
